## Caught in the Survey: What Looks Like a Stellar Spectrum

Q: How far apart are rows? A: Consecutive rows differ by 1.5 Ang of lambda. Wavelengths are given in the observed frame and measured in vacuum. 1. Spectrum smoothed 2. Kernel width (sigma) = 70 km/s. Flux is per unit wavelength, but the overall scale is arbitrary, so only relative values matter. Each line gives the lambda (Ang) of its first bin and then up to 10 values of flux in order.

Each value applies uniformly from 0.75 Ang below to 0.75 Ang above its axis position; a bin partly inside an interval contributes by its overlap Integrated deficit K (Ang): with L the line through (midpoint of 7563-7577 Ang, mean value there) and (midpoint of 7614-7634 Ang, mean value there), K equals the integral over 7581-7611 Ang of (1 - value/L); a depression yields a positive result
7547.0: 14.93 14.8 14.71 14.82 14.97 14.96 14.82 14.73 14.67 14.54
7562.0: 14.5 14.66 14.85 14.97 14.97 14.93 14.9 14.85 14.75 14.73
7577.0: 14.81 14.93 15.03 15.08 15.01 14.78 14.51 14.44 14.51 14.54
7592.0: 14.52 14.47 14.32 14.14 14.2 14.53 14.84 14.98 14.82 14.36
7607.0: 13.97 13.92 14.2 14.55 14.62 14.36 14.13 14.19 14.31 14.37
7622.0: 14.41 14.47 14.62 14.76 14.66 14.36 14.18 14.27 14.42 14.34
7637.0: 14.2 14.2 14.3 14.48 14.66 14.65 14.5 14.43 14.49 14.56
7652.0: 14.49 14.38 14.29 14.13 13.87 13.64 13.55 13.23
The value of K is 0.26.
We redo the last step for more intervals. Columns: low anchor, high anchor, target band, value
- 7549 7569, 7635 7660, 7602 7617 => 0.2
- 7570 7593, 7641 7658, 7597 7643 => 0.5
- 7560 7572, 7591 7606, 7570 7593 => -0.1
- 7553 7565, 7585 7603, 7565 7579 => -0.2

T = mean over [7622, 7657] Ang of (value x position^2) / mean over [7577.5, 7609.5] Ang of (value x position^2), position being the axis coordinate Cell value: 1.00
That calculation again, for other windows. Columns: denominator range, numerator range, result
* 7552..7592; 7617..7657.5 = 0.99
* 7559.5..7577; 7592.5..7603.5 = 0.99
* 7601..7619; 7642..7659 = 1.01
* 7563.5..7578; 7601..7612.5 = 0.98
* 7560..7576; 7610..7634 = 0.99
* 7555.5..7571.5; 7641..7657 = 1.00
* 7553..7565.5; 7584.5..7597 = 0.99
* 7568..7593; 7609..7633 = 0.99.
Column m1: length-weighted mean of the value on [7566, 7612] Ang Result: 14.6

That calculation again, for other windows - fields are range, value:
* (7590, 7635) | 14.4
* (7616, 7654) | 14.4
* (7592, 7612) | 14.4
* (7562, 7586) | 14.9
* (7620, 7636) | 14.4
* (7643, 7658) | 14.4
